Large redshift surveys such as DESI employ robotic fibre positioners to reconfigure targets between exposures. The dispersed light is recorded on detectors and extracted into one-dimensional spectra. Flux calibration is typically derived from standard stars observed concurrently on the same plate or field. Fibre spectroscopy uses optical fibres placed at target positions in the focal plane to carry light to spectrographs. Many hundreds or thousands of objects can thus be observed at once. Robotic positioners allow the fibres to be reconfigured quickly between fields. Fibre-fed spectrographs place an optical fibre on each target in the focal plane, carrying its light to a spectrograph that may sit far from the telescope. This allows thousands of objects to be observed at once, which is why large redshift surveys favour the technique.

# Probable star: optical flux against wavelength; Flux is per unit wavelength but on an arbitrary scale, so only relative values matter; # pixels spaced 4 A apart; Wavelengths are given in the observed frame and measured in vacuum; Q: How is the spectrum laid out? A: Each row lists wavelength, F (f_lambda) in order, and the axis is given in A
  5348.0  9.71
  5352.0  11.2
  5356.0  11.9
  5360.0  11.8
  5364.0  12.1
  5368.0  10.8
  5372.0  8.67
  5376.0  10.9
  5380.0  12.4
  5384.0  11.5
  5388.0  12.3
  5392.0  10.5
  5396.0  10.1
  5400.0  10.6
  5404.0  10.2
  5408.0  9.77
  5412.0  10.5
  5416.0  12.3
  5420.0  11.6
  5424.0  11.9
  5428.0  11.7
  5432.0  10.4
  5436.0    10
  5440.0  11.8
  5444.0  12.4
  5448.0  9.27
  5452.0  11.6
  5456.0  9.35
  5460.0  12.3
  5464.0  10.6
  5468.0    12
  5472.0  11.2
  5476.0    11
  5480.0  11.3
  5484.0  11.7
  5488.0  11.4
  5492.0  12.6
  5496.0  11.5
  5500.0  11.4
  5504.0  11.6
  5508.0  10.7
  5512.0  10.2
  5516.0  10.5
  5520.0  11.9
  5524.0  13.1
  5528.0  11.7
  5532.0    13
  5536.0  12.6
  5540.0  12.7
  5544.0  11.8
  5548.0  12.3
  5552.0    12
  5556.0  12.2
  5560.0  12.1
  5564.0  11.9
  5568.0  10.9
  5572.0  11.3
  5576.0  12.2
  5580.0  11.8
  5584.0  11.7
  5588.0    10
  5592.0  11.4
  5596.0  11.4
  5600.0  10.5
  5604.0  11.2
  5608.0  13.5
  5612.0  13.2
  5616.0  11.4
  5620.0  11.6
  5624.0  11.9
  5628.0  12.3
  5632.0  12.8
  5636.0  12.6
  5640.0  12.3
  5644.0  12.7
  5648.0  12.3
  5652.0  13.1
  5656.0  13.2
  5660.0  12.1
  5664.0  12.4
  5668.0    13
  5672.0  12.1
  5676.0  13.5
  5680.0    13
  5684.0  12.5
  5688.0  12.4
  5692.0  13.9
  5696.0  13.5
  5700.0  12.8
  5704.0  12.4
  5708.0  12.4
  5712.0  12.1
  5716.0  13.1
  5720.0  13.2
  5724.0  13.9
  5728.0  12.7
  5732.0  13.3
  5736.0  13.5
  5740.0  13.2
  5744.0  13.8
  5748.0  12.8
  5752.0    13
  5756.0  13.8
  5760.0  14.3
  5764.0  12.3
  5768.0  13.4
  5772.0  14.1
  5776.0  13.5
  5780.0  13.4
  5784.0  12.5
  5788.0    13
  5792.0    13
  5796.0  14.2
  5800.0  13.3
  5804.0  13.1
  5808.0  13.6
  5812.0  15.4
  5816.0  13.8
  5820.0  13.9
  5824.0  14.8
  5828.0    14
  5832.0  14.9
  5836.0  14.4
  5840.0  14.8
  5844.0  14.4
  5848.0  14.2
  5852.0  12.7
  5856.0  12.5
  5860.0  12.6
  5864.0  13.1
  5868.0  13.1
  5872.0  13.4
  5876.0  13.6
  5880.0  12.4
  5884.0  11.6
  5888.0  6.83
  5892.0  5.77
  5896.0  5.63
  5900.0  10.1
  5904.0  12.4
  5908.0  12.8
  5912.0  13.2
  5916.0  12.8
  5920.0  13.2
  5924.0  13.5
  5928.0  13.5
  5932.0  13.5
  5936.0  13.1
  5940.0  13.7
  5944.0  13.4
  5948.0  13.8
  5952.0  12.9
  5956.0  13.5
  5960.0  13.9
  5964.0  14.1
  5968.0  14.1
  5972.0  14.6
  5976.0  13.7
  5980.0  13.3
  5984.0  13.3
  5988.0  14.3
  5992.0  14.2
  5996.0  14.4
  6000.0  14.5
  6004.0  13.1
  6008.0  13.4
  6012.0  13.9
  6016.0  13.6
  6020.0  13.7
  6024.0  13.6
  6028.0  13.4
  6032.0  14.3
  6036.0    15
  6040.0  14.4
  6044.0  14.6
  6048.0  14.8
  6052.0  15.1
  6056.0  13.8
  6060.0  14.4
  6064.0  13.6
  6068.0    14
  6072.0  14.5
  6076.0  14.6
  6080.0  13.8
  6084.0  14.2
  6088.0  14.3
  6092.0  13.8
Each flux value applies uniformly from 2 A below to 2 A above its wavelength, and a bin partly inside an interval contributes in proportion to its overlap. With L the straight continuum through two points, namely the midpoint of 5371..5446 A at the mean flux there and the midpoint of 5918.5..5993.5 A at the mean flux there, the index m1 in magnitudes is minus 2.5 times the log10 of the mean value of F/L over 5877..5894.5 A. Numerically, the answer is 0.39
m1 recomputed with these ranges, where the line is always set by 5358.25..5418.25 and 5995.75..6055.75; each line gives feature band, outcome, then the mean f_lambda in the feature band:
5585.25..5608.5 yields 0.07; 11.2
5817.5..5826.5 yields -0.10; 14.3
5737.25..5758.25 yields -0.05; 13.3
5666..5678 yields -0.04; 12.9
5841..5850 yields -0.09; 14.4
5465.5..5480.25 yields 0.00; 11.4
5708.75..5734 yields -0.04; 13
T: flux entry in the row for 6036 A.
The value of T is 15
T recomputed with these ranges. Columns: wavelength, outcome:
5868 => 13.1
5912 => 13.2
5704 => 12.4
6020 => 13.7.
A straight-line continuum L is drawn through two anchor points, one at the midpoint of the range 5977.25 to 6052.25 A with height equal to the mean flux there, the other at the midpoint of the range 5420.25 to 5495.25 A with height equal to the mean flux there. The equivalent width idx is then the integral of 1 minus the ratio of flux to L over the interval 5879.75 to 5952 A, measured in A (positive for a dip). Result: 9.6 A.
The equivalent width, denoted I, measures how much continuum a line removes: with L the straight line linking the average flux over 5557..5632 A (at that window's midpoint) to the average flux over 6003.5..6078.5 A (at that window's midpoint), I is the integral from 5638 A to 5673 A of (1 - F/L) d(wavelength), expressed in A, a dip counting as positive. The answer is -1.6 A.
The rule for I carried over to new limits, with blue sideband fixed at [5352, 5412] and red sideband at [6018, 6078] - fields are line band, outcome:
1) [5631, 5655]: -0.8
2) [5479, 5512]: 0.2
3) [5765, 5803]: -1.2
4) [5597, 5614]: 0.0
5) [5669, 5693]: -0.8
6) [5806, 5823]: -1.4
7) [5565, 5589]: 1.1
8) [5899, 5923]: 1.8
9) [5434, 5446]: -0.2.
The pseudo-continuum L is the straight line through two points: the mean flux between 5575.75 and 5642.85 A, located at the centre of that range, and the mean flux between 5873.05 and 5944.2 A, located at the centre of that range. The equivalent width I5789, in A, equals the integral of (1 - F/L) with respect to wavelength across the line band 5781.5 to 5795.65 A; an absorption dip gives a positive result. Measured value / -1.5 A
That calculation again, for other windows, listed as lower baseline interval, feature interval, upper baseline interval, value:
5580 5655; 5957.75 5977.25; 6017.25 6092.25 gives -0.5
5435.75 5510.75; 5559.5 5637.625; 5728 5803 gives 2.4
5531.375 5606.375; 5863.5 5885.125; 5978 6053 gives 0.6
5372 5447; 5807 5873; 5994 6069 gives -3.6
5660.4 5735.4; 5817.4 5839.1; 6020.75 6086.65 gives -1.6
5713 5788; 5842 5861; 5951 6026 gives 0.3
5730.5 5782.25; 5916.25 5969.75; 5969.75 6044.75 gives 1.1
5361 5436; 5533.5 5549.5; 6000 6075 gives -0.9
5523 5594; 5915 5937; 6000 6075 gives 0.5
